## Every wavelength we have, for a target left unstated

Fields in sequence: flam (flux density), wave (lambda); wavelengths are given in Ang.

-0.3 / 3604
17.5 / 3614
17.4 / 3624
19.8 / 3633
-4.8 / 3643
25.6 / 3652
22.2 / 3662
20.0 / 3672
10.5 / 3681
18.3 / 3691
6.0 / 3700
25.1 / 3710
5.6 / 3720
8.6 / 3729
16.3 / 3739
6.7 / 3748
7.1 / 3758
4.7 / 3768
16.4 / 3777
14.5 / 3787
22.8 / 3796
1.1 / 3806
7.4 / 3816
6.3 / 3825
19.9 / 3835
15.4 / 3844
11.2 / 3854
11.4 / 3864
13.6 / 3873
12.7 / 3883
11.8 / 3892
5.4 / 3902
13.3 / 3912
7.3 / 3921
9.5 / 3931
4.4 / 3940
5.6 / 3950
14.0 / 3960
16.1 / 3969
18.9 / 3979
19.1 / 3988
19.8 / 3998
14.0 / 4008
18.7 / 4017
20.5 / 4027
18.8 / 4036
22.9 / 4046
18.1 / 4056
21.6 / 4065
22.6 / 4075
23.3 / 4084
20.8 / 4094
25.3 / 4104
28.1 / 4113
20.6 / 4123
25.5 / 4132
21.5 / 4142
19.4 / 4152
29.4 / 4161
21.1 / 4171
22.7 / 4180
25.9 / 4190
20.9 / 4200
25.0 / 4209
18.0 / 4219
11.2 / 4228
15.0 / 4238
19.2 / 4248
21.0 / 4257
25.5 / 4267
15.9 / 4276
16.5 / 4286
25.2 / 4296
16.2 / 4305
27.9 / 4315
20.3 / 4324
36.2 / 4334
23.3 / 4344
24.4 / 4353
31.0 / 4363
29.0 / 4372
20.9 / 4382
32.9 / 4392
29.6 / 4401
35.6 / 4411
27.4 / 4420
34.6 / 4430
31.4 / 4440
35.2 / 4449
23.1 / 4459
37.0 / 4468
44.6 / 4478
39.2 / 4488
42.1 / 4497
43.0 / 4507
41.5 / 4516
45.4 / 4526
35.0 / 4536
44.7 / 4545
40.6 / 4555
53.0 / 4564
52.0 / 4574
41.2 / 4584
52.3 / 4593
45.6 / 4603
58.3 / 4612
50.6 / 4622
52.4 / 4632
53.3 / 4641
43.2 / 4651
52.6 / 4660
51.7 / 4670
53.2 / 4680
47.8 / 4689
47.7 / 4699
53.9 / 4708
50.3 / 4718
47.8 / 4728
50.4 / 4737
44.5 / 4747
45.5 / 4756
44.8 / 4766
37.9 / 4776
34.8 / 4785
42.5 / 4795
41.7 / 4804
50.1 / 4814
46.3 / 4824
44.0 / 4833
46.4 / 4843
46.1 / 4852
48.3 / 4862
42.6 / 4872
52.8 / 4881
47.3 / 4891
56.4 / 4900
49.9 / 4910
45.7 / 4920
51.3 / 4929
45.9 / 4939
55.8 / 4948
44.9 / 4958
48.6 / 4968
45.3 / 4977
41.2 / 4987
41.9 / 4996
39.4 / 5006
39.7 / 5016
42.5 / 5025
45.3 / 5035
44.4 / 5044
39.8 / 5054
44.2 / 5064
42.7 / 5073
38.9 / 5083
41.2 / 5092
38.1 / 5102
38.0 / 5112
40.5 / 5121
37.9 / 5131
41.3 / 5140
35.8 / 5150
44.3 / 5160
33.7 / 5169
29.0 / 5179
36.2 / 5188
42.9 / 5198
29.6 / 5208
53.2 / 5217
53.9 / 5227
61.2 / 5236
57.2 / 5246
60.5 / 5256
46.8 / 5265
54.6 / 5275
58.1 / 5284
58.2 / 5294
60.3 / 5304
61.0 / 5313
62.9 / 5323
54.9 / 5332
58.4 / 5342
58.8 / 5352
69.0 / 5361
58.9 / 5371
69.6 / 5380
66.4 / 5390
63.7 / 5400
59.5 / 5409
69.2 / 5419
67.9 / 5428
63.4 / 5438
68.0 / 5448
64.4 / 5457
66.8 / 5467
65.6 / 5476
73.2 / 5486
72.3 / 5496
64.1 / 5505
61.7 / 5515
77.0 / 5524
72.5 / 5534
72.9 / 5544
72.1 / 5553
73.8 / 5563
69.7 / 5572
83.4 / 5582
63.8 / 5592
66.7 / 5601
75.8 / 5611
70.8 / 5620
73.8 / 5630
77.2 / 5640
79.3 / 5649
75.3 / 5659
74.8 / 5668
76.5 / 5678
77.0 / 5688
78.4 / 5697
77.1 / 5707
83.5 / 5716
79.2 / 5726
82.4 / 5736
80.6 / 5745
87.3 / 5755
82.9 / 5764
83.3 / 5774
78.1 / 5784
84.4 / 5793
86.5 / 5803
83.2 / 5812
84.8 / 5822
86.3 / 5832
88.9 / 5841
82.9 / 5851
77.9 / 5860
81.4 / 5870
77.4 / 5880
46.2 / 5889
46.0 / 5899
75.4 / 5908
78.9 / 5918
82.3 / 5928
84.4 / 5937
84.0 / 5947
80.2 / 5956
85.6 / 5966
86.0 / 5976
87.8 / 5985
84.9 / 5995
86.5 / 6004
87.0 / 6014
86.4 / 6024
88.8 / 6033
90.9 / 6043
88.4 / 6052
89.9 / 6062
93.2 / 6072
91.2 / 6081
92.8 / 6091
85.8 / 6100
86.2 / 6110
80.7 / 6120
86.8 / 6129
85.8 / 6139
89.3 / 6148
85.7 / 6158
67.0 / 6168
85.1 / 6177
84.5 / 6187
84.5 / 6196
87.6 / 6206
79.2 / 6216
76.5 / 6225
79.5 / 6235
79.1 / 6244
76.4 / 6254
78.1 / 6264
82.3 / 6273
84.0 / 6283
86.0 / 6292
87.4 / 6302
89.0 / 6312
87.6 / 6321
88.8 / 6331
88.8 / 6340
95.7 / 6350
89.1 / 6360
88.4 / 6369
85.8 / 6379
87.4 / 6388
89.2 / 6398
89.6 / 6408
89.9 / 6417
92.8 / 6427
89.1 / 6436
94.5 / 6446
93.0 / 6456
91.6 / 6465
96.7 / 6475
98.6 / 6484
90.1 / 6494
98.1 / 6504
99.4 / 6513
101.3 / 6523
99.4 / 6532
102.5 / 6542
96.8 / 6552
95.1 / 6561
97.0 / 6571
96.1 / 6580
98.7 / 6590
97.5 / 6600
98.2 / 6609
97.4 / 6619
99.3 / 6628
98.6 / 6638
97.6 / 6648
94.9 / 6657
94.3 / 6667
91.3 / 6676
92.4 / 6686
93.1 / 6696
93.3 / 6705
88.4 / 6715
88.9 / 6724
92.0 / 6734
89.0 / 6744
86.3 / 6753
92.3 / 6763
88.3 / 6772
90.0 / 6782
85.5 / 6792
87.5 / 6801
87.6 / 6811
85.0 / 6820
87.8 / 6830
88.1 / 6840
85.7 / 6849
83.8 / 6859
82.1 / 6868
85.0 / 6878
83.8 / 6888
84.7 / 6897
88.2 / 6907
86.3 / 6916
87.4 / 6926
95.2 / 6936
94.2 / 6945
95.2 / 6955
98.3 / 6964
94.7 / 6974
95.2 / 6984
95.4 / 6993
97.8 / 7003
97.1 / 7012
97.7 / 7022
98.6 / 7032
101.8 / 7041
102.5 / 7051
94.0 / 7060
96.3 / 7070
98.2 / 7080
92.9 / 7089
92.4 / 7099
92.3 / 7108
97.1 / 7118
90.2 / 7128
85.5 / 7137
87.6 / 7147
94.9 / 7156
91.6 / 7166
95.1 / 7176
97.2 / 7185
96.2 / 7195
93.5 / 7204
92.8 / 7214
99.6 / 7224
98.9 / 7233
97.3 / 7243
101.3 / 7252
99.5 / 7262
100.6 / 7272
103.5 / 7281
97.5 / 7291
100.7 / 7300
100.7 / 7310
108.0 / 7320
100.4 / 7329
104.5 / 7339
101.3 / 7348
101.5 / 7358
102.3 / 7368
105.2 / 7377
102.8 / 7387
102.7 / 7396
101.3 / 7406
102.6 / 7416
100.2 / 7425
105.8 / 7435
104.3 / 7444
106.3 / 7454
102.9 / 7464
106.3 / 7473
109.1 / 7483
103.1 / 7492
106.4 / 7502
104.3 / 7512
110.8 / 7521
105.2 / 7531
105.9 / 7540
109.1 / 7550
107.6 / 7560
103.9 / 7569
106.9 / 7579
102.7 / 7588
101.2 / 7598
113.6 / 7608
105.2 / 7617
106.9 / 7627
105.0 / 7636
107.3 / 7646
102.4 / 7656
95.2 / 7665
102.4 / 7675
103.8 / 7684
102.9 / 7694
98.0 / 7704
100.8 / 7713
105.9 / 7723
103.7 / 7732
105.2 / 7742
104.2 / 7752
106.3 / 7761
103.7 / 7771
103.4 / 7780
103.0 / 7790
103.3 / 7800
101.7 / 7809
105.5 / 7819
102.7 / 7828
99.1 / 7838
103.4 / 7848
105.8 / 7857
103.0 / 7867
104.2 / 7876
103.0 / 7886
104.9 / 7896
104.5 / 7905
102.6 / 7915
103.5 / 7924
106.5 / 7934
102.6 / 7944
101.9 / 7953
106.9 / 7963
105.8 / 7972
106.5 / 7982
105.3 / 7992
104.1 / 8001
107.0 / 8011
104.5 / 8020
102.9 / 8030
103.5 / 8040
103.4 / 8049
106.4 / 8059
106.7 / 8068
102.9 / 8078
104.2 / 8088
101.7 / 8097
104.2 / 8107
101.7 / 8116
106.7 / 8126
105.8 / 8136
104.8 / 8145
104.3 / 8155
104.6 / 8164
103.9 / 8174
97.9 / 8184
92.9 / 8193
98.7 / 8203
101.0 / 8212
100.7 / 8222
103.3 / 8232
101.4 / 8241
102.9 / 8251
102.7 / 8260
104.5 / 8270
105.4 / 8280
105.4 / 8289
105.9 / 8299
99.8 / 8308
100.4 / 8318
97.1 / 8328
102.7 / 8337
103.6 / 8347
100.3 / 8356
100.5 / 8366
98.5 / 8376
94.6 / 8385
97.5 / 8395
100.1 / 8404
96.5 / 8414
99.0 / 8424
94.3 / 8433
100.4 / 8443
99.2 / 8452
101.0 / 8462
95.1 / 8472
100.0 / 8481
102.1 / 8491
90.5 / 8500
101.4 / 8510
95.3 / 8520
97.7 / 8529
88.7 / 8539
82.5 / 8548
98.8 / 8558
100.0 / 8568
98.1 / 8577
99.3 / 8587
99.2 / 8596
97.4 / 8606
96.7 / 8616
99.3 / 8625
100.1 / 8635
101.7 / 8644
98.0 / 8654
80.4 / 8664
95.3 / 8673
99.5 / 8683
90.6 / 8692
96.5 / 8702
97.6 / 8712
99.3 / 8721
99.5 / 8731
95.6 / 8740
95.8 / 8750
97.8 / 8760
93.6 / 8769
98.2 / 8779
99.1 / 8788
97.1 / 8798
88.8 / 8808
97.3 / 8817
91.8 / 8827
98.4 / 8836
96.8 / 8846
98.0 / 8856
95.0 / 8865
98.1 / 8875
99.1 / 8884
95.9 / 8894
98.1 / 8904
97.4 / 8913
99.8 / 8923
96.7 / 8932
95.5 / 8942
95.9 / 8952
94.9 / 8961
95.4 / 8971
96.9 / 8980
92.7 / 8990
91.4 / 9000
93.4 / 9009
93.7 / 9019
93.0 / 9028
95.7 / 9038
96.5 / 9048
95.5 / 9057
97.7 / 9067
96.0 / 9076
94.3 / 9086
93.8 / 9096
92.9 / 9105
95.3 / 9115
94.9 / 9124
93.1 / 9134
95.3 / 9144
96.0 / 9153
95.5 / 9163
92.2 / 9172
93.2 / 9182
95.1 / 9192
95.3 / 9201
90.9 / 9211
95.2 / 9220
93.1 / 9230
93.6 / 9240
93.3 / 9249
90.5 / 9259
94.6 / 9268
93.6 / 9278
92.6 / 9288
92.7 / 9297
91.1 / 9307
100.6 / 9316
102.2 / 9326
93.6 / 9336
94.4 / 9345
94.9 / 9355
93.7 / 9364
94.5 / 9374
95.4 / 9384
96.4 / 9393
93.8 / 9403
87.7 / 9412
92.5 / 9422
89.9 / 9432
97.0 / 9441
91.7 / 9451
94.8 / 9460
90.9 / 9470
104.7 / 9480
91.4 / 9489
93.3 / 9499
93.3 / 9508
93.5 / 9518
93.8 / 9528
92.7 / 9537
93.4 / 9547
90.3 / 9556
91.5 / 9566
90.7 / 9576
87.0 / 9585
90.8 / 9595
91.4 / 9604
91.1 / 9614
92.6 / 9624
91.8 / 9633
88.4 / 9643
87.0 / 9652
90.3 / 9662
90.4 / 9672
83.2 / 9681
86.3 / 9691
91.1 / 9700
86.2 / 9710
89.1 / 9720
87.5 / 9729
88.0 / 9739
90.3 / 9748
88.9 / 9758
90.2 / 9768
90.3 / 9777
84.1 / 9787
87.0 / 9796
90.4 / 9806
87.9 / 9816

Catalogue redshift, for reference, 0.00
